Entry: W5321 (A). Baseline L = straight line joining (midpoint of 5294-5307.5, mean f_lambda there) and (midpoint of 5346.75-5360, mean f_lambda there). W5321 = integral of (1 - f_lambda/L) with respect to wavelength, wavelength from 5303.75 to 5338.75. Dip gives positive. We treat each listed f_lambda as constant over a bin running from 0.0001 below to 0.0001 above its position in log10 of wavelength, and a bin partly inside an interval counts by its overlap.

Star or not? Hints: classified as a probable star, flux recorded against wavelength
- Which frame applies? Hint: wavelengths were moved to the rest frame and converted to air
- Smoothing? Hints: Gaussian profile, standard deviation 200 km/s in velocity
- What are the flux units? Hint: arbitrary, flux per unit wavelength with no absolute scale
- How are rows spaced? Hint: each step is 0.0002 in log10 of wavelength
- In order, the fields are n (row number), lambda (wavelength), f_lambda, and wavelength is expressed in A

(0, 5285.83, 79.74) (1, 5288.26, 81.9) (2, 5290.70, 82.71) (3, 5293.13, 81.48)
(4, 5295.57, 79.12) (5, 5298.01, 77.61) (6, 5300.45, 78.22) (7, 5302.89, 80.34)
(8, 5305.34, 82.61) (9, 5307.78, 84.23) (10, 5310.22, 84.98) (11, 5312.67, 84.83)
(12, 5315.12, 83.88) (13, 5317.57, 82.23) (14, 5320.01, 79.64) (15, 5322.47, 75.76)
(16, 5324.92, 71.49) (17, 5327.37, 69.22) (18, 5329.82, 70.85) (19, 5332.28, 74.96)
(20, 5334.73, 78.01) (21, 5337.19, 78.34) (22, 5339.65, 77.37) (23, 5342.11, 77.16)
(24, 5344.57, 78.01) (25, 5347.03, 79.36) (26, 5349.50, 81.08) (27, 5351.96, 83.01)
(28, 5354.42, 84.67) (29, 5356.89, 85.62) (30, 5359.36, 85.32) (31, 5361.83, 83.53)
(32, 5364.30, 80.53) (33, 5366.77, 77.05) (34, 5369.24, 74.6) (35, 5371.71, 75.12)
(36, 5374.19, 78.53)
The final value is 1.11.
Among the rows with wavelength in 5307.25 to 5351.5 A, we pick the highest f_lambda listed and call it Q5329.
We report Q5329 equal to 84.98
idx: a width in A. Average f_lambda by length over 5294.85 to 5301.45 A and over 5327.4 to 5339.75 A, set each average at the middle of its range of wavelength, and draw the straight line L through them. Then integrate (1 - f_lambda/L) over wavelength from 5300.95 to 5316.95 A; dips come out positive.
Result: -1.2 A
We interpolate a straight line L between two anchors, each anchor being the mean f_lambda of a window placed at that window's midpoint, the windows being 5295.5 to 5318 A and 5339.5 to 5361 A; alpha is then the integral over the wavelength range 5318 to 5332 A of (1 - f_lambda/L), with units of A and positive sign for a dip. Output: 1.3 A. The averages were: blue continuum 81.9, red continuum 81.5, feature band 74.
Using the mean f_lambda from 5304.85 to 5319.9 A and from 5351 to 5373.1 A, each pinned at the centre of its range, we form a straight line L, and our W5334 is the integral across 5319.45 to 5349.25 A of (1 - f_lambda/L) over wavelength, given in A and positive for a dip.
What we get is 2.3 A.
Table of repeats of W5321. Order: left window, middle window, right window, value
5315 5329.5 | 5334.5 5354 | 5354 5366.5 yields 0.24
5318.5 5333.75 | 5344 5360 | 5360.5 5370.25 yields -1.07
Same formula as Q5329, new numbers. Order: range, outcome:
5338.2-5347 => 78.01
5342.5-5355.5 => 84.67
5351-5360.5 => 85.62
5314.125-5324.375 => 83.88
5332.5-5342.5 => 78.34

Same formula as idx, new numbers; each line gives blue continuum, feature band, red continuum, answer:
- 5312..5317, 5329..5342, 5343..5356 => 1.0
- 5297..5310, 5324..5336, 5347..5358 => 1.3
